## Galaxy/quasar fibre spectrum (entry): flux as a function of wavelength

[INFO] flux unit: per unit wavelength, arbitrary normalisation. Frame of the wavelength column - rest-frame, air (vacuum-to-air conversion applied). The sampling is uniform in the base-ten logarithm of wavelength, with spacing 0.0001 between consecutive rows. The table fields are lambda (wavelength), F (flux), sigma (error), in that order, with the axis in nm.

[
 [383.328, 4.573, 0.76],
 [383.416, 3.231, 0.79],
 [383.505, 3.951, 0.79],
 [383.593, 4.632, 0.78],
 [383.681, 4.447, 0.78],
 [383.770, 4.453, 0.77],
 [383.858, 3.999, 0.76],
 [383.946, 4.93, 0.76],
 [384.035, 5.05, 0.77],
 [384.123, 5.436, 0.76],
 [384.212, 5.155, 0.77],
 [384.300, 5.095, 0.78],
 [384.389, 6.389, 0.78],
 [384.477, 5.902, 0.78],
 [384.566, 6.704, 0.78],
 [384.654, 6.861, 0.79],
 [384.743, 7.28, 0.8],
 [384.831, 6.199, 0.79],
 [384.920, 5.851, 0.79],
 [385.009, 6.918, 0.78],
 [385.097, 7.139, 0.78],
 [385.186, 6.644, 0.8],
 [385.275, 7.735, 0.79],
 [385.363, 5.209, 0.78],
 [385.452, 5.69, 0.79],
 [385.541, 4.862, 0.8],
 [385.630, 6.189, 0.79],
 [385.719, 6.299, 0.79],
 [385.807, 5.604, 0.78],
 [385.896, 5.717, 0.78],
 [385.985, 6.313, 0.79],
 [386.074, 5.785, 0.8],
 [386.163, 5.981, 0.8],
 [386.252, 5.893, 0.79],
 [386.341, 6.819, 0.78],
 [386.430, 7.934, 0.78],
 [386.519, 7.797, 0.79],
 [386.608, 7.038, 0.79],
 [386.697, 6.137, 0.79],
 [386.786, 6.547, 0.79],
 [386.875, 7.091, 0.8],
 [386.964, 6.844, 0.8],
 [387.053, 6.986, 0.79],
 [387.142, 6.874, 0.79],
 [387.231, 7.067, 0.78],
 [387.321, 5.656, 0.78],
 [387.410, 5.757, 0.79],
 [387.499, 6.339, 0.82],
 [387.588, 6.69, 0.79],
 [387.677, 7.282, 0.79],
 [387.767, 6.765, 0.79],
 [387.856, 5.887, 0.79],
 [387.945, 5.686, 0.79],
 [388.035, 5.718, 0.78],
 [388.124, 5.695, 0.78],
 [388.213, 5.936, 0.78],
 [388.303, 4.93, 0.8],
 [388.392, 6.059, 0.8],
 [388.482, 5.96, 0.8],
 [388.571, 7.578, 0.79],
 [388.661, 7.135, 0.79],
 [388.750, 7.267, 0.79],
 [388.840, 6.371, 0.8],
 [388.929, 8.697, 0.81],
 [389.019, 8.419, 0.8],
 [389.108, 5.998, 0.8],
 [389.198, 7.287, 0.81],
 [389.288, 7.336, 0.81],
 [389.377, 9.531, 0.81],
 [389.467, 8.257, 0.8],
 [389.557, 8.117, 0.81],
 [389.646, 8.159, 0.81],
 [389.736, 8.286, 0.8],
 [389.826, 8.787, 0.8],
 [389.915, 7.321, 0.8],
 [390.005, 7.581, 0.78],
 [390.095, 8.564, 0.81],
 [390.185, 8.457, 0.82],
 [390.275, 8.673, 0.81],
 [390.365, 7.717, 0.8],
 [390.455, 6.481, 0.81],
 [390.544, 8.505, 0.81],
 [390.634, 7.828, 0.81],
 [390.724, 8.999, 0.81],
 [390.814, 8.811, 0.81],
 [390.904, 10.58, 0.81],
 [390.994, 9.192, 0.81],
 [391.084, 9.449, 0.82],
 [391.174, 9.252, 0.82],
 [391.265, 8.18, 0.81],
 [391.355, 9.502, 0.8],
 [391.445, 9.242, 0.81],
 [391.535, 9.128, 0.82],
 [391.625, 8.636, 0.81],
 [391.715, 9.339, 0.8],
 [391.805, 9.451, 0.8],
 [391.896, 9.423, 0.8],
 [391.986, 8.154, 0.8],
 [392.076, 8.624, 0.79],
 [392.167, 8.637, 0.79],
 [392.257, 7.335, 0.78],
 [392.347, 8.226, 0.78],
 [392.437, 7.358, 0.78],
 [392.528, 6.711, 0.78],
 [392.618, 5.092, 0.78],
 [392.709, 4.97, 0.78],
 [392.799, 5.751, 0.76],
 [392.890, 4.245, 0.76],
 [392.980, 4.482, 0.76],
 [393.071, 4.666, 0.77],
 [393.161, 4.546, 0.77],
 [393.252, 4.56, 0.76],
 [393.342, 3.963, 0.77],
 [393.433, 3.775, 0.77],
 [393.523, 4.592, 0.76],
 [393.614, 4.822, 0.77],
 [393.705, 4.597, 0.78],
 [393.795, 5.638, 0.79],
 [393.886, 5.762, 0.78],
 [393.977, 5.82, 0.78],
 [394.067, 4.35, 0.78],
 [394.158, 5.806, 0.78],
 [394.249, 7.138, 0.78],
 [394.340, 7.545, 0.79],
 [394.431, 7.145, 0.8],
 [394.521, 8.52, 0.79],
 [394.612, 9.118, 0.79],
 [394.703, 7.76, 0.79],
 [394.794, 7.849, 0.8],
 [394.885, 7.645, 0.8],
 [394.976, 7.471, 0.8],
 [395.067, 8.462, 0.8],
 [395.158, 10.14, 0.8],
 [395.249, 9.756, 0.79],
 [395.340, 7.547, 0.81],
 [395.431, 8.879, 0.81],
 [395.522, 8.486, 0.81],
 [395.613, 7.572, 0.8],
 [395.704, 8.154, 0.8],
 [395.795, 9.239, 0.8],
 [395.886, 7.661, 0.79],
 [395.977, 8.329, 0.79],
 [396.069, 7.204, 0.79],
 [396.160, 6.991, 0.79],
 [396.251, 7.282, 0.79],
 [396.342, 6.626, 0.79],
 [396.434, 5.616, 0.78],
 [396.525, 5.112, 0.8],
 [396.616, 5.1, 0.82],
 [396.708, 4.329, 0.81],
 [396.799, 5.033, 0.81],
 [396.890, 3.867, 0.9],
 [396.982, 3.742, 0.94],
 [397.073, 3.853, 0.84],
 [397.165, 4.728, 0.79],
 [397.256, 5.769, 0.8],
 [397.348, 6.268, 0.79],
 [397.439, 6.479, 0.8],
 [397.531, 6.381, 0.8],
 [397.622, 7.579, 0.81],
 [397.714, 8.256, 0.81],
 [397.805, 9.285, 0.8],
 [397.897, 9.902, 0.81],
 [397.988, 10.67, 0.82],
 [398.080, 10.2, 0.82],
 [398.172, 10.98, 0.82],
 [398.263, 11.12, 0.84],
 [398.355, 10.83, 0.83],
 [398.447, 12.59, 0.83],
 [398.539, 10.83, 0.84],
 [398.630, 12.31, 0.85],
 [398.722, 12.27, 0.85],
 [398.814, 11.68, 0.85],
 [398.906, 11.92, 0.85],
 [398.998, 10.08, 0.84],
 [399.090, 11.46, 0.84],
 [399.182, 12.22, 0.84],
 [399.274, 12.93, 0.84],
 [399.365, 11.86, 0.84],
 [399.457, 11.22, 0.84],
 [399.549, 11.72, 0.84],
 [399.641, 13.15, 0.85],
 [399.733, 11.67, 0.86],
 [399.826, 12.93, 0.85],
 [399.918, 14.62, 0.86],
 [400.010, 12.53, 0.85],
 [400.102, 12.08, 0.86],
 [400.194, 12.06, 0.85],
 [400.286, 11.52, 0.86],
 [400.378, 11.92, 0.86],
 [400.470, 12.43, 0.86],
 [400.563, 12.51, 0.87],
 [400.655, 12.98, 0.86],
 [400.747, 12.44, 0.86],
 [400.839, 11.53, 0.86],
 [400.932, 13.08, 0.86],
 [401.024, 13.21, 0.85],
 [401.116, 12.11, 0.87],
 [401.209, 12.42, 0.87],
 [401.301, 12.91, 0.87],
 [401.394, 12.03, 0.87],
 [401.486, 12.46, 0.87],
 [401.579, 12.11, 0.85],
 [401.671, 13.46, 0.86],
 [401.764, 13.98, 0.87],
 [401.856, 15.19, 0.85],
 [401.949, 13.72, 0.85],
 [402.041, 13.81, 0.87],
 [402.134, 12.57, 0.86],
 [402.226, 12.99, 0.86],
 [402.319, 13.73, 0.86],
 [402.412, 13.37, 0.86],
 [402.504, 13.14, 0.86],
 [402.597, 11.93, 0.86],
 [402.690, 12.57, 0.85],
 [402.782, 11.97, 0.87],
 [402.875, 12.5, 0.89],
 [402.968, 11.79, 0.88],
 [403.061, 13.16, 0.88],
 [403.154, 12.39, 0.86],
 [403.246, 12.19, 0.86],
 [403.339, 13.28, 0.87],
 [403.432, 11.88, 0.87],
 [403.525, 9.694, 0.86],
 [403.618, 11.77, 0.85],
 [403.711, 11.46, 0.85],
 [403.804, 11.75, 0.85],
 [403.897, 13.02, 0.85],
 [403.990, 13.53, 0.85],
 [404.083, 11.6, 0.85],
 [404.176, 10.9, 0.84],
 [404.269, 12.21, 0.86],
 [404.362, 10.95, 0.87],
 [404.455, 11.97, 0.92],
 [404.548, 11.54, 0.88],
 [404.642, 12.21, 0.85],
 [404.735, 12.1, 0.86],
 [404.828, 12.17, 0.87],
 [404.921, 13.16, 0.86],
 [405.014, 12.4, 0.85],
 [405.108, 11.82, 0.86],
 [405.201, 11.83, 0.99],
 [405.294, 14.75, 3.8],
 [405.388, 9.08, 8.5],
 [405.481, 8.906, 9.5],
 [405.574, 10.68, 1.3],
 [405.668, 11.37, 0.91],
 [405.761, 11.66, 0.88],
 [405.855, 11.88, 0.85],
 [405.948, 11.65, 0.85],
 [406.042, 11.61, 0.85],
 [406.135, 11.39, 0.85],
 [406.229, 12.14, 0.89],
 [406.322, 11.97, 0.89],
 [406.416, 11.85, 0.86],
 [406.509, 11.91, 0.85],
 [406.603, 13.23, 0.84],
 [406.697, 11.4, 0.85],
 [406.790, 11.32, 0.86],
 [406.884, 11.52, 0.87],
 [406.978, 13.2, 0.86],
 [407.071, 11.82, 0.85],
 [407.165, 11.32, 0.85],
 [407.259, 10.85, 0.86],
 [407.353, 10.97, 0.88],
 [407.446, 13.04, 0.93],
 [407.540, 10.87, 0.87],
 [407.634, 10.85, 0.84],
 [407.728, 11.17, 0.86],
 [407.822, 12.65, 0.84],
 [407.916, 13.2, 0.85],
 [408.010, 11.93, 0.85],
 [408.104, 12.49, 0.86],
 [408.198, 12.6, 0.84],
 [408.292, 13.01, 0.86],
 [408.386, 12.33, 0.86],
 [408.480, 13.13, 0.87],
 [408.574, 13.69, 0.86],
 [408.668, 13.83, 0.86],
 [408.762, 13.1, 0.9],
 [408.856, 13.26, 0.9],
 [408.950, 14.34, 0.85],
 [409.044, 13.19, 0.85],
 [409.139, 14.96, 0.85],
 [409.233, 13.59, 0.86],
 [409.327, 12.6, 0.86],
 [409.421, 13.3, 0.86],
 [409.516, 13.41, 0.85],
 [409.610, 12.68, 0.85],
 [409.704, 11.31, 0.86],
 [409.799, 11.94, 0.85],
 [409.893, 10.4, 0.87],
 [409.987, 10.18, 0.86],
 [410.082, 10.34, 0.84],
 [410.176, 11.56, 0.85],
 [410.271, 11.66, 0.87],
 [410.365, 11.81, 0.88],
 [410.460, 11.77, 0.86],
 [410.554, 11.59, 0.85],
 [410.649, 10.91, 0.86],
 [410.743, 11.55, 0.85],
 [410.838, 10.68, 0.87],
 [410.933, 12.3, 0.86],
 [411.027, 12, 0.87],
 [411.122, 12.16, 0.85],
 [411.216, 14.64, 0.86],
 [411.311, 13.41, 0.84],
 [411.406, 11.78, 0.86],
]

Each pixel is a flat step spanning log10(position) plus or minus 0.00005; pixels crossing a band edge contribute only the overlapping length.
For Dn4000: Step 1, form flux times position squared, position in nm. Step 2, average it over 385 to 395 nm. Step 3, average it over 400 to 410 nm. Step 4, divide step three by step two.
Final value 1.9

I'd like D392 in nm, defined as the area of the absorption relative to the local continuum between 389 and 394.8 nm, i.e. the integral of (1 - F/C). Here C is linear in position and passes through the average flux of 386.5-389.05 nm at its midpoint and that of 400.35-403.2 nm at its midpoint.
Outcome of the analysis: 0.66 nm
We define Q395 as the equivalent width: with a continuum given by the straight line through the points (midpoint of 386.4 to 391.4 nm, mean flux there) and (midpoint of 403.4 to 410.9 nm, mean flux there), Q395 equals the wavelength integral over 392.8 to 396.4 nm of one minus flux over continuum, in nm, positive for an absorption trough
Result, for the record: 0.87 nm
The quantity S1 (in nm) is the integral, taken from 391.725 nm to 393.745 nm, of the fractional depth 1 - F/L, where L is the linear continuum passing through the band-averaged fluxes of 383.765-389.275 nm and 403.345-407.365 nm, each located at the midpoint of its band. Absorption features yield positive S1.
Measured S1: 0.48 nm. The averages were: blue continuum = 6.34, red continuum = 11.8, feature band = 6.15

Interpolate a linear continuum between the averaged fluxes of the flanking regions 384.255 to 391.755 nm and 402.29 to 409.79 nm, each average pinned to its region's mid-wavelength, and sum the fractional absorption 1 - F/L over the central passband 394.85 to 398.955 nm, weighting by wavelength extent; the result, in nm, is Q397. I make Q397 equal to 0.67 nm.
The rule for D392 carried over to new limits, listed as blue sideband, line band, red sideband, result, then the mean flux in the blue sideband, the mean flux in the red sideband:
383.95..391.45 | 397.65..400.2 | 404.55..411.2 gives -0.44 nm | 7.02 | 12.1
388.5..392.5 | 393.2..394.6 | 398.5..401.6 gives 0.58 nm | 8.29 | 12.2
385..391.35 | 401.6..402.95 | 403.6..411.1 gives -0.31 nm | 7.15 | 12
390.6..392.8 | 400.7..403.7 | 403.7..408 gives -0.48 nm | 8.37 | 11.8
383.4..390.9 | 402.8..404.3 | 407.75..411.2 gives -0.17 nm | 6.65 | 12.4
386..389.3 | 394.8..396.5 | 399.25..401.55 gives 0.39 nm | 6.62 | 12.4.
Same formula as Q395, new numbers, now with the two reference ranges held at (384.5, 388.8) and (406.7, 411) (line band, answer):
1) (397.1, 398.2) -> 0.162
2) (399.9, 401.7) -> -0.427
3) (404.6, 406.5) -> -0.070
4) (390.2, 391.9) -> -0.287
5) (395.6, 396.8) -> 0.285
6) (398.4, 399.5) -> -0.249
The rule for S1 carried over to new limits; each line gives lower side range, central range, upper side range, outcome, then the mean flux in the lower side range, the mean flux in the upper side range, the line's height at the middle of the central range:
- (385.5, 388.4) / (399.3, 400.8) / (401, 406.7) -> -0.20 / 6.31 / 12.2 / 10.9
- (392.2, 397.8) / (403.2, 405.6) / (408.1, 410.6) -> -0.32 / 6.45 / 12.5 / 10.4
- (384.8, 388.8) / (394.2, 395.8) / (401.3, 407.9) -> 0.14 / 6.39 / 12.1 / 9.03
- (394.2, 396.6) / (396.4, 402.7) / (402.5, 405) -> -0.45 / 7.78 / 12.1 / 9.92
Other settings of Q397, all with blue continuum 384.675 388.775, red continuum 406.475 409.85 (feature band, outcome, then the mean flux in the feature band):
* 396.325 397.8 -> 0.59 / 5.63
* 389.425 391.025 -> -0.20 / 8.35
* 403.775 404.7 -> -0.05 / 12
